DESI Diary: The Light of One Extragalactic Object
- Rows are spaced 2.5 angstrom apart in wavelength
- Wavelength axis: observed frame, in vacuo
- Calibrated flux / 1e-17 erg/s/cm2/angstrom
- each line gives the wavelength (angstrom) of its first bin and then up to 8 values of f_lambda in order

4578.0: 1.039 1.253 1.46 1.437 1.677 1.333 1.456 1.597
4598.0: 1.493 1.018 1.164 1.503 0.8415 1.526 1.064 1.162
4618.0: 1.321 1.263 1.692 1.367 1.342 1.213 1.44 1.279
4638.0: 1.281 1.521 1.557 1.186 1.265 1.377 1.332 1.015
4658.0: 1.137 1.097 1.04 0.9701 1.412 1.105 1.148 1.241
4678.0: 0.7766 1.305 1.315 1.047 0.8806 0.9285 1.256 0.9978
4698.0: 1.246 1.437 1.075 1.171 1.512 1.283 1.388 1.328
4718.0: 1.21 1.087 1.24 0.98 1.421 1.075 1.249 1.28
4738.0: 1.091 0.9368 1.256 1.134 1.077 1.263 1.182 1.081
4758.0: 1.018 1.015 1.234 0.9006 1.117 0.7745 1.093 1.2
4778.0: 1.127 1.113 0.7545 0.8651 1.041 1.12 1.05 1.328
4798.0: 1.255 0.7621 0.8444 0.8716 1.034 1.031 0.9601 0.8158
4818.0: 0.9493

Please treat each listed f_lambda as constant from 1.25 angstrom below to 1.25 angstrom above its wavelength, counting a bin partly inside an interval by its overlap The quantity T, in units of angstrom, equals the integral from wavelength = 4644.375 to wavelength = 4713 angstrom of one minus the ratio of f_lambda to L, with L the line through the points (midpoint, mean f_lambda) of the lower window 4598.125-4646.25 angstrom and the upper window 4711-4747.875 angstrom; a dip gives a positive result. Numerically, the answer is 3.97 angstrom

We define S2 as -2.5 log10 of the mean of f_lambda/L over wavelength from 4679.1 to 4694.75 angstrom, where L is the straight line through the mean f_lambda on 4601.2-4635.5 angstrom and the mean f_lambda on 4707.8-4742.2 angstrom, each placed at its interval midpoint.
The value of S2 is 0.12 mag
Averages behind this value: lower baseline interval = 1.29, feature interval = 1.11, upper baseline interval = 1.21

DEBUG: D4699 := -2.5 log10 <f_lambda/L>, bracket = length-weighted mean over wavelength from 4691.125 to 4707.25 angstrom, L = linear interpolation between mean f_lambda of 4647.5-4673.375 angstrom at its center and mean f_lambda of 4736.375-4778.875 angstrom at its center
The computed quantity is -0.054 mag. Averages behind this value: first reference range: 1.17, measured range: 1.2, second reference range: 1.09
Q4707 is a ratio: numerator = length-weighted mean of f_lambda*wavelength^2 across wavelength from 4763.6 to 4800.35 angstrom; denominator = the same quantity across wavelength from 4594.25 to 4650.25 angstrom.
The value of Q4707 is 0.85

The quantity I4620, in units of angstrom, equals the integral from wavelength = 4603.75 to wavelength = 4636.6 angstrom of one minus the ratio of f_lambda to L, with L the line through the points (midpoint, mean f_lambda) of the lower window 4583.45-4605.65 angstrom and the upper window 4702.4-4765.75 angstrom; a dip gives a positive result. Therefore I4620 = 1.4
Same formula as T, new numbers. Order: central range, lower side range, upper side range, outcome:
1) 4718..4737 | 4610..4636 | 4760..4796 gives -0.9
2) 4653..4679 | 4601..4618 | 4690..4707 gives 1.7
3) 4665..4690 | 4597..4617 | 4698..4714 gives 3.1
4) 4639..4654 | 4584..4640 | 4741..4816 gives -1.1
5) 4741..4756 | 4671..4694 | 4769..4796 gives -1.4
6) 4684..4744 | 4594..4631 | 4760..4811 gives -2.2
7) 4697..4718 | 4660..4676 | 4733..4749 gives -2.9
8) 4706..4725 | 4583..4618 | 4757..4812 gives -2.2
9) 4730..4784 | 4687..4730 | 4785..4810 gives 0.7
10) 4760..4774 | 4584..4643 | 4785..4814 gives 0.7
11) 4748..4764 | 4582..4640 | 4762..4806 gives -0.7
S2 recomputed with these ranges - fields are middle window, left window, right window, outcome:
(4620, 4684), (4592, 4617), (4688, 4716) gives 0.00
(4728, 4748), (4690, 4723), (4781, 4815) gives -0.01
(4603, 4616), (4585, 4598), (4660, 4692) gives 0.17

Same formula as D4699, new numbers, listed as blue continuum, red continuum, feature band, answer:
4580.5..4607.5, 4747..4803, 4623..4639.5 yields -0.024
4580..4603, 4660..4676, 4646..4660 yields -0.019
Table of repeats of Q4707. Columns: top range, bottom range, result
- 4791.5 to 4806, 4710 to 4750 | 0.89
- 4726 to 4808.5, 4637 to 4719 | 0.93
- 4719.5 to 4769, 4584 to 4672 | 0.92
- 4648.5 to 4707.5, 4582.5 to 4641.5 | 0.88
